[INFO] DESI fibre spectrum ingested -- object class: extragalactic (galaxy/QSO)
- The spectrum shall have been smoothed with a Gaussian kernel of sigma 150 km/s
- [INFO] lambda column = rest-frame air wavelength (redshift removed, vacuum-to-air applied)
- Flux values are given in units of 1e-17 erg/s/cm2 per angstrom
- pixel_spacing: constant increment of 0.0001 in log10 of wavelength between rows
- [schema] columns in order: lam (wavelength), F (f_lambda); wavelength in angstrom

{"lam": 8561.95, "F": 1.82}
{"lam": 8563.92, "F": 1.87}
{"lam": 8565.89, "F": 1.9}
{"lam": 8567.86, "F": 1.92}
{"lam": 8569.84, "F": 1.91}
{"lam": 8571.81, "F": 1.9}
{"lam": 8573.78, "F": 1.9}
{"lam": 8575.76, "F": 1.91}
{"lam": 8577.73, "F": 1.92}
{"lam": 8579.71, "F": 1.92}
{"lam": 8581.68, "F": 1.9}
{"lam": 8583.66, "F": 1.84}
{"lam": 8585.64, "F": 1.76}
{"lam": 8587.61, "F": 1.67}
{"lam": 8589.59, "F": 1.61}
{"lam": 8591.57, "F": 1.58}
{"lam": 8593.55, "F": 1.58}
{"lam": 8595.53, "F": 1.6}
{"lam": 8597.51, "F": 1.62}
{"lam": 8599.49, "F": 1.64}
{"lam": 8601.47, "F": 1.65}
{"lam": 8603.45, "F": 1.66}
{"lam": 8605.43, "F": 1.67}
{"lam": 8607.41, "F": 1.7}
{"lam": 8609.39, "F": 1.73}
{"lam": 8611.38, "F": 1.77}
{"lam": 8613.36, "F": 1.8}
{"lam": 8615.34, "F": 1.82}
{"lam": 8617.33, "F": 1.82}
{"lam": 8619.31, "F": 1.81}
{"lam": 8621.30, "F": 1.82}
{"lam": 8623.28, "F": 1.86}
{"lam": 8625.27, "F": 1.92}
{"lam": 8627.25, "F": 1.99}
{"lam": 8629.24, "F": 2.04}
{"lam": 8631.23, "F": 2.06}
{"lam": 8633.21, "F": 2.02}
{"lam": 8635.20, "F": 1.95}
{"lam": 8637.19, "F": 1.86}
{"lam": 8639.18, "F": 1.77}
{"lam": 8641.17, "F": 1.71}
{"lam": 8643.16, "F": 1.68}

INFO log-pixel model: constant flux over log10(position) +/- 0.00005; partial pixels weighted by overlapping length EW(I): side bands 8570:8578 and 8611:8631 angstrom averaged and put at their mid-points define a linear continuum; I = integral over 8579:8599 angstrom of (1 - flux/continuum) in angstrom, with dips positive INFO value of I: 2.1 angstrom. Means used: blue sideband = 1.91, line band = 1.7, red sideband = 1.88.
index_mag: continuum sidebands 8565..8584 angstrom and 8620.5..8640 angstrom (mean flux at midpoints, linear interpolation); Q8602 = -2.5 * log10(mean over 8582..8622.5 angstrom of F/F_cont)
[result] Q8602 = 0.12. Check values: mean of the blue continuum 1.9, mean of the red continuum 1.93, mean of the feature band 1.71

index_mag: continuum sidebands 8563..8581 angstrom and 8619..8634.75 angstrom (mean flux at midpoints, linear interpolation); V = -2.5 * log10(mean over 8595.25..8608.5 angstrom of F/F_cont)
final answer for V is 0.17 mag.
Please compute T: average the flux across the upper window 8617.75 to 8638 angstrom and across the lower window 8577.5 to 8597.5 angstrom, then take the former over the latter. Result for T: 1.12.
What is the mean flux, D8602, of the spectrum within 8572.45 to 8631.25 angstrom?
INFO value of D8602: 1.78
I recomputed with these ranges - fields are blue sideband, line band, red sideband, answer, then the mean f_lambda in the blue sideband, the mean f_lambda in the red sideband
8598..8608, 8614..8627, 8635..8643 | -0.9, 1.66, 1.79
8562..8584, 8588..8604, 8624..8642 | 2.4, 1.9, 1.93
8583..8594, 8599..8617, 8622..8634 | 1.0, 1.67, 1.98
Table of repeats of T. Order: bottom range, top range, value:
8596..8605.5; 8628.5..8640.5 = 1.18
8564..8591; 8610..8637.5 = 1.03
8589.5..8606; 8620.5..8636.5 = 1.21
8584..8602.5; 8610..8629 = 1.13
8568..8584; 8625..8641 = 1.02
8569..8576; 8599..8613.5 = 0.89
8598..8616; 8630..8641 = 1.12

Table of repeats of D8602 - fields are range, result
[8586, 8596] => 1.62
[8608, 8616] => 1.77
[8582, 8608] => 1.67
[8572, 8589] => 1.85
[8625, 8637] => 1.99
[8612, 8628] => 1.85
